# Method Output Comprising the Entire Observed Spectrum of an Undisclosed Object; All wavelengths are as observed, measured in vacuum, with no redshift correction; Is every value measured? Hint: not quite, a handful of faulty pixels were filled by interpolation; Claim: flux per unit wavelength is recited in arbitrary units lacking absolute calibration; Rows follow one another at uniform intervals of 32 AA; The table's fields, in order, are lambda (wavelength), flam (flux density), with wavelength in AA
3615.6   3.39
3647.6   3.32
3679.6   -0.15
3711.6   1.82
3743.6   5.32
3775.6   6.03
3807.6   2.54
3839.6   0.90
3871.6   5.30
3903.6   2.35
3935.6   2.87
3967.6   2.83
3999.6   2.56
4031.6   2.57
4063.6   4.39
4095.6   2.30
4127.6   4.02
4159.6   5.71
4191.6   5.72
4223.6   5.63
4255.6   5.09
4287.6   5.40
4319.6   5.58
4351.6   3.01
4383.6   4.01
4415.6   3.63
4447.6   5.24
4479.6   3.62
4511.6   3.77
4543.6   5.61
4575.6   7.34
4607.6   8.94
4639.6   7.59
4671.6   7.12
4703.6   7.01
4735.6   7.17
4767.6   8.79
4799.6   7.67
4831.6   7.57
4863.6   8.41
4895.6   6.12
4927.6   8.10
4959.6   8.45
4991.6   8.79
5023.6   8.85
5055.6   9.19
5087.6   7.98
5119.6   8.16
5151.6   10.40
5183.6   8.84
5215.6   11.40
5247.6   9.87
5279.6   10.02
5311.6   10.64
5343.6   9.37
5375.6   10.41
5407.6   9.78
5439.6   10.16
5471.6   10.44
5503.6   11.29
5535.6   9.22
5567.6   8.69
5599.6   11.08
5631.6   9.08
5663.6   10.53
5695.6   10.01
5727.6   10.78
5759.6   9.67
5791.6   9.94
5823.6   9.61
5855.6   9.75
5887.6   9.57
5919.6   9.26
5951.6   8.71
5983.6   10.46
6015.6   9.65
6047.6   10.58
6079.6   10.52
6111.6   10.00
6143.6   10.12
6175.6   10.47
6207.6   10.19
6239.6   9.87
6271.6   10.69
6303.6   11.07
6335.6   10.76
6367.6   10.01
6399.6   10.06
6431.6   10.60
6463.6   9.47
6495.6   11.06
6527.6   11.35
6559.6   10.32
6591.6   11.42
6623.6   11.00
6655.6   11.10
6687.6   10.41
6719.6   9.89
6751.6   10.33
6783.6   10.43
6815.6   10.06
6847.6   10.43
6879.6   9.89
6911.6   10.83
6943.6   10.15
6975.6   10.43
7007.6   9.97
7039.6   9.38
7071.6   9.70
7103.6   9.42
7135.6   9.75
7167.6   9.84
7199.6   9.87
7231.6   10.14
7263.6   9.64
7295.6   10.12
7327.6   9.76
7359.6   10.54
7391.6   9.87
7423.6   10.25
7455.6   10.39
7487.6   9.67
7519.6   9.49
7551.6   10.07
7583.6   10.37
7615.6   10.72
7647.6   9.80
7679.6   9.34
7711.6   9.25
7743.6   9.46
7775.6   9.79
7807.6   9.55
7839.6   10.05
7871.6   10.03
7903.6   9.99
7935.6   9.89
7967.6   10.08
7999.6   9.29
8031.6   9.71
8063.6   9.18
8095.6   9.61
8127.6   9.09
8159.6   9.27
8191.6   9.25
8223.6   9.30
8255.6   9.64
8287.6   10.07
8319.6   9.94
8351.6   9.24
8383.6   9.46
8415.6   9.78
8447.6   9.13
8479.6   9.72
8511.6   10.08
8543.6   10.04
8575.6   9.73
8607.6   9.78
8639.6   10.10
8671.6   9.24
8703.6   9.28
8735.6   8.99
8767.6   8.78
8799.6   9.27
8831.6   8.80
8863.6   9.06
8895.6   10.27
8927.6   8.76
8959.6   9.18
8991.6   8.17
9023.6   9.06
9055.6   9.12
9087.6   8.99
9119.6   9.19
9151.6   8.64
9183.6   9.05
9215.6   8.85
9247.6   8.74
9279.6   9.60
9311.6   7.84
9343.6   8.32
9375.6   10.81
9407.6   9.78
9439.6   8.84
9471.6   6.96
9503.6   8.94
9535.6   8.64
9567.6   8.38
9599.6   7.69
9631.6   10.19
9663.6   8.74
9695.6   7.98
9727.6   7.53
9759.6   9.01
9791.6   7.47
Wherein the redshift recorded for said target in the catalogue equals 0.140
